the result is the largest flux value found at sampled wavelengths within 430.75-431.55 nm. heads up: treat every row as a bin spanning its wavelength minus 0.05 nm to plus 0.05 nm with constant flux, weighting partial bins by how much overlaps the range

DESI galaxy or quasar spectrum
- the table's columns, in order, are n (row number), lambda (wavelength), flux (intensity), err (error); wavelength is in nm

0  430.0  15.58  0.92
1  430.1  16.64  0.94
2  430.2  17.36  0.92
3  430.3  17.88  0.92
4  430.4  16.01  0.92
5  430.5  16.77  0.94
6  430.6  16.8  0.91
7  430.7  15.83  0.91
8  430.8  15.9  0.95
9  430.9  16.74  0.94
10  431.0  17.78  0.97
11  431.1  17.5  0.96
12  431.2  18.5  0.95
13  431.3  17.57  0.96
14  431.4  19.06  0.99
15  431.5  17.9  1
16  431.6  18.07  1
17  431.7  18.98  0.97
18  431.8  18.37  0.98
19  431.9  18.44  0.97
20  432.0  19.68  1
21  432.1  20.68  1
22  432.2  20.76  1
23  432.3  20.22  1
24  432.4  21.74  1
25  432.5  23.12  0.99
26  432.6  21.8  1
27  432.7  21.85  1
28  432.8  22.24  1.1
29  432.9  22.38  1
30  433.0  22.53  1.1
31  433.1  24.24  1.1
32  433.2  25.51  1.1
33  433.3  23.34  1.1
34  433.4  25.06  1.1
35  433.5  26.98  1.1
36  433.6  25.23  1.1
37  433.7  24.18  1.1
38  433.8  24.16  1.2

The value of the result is 19.06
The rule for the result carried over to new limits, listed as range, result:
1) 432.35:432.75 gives 23.12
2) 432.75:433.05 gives 22.53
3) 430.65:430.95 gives 16.74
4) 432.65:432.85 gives 22.24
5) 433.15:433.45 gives 25.51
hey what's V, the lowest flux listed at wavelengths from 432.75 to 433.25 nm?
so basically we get 22.24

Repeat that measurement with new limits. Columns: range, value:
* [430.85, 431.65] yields 16.74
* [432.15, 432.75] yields 20.22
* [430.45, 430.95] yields 15.83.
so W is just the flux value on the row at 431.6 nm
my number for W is 18.07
